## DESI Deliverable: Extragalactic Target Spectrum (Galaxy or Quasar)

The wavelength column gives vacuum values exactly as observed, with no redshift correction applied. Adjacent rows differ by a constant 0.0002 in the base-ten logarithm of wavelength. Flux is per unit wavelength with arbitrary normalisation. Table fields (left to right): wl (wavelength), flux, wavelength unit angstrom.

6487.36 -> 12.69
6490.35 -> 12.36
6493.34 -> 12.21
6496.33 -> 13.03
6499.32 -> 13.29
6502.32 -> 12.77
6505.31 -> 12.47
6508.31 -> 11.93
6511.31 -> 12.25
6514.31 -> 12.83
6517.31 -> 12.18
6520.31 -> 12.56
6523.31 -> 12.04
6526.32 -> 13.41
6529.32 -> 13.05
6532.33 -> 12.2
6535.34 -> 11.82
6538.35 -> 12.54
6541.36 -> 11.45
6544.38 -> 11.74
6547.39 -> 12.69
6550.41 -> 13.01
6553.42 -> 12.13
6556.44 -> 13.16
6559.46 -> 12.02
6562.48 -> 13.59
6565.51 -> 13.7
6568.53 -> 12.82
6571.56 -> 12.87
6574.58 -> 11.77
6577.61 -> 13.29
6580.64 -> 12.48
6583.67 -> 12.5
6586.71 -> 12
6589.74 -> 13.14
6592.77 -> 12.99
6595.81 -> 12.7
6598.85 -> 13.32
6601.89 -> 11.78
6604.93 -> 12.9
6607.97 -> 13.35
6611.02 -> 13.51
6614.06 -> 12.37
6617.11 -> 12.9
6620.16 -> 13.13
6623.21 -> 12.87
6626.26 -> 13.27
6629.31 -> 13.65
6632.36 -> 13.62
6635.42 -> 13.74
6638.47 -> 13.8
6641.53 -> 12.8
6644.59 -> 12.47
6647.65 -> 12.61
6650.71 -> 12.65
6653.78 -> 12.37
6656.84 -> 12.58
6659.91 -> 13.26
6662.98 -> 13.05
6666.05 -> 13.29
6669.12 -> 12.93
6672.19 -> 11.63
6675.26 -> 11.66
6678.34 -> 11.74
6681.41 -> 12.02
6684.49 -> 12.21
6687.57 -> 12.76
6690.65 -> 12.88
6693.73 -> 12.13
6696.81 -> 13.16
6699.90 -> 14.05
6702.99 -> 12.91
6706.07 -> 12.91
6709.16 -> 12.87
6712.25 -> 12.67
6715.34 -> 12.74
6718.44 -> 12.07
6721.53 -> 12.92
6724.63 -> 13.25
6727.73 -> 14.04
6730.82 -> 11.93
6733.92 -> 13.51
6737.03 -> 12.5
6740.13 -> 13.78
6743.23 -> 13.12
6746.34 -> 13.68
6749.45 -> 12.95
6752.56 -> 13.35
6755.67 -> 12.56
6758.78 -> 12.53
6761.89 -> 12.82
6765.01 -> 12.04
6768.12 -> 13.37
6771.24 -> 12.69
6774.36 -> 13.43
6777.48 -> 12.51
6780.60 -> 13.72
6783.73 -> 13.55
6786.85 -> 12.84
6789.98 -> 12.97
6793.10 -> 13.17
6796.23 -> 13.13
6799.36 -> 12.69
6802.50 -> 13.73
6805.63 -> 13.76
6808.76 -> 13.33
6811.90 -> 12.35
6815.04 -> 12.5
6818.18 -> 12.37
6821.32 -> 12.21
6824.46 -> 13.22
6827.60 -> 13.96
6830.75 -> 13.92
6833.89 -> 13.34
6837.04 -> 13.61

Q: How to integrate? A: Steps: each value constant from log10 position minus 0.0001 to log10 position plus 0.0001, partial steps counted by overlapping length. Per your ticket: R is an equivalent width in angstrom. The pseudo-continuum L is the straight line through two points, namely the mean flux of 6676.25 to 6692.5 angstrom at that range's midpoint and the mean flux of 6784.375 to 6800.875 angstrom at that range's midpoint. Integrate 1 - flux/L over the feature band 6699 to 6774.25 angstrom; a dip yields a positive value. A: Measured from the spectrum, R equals -2.0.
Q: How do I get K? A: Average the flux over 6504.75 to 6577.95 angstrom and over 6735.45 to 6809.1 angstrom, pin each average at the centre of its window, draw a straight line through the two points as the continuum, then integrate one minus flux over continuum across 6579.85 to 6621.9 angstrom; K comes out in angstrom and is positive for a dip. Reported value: -0.41 angstrom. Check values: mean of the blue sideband 12.5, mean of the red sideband 13.1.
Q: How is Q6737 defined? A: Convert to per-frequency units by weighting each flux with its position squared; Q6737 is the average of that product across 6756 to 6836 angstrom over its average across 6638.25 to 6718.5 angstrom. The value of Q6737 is 1.1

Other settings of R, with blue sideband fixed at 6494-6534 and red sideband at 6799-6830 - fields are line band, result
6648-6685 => 1.1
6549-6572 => -0.4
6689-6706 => -0.2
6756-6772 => 0.4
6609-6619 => -0.2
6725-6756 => -0.6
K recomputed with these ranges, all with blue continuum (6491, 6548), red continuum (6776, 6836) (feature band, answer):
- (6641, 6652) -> 0.1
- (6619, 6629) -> -0.4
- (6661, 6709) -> 0.7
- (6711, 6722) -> 0.3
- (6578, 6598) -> -0.1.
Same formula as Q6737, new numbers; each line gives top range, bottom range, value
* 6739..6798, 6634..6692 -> 1.07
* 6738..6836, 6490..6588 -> 1.12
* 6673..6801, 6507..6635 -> 1.06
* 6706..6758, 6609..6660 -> 1.03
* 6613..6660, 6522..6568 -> 1.06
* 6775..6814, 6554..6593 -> 1.10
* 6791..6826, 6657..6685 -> 1.08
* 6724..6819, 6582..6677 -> 1.06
